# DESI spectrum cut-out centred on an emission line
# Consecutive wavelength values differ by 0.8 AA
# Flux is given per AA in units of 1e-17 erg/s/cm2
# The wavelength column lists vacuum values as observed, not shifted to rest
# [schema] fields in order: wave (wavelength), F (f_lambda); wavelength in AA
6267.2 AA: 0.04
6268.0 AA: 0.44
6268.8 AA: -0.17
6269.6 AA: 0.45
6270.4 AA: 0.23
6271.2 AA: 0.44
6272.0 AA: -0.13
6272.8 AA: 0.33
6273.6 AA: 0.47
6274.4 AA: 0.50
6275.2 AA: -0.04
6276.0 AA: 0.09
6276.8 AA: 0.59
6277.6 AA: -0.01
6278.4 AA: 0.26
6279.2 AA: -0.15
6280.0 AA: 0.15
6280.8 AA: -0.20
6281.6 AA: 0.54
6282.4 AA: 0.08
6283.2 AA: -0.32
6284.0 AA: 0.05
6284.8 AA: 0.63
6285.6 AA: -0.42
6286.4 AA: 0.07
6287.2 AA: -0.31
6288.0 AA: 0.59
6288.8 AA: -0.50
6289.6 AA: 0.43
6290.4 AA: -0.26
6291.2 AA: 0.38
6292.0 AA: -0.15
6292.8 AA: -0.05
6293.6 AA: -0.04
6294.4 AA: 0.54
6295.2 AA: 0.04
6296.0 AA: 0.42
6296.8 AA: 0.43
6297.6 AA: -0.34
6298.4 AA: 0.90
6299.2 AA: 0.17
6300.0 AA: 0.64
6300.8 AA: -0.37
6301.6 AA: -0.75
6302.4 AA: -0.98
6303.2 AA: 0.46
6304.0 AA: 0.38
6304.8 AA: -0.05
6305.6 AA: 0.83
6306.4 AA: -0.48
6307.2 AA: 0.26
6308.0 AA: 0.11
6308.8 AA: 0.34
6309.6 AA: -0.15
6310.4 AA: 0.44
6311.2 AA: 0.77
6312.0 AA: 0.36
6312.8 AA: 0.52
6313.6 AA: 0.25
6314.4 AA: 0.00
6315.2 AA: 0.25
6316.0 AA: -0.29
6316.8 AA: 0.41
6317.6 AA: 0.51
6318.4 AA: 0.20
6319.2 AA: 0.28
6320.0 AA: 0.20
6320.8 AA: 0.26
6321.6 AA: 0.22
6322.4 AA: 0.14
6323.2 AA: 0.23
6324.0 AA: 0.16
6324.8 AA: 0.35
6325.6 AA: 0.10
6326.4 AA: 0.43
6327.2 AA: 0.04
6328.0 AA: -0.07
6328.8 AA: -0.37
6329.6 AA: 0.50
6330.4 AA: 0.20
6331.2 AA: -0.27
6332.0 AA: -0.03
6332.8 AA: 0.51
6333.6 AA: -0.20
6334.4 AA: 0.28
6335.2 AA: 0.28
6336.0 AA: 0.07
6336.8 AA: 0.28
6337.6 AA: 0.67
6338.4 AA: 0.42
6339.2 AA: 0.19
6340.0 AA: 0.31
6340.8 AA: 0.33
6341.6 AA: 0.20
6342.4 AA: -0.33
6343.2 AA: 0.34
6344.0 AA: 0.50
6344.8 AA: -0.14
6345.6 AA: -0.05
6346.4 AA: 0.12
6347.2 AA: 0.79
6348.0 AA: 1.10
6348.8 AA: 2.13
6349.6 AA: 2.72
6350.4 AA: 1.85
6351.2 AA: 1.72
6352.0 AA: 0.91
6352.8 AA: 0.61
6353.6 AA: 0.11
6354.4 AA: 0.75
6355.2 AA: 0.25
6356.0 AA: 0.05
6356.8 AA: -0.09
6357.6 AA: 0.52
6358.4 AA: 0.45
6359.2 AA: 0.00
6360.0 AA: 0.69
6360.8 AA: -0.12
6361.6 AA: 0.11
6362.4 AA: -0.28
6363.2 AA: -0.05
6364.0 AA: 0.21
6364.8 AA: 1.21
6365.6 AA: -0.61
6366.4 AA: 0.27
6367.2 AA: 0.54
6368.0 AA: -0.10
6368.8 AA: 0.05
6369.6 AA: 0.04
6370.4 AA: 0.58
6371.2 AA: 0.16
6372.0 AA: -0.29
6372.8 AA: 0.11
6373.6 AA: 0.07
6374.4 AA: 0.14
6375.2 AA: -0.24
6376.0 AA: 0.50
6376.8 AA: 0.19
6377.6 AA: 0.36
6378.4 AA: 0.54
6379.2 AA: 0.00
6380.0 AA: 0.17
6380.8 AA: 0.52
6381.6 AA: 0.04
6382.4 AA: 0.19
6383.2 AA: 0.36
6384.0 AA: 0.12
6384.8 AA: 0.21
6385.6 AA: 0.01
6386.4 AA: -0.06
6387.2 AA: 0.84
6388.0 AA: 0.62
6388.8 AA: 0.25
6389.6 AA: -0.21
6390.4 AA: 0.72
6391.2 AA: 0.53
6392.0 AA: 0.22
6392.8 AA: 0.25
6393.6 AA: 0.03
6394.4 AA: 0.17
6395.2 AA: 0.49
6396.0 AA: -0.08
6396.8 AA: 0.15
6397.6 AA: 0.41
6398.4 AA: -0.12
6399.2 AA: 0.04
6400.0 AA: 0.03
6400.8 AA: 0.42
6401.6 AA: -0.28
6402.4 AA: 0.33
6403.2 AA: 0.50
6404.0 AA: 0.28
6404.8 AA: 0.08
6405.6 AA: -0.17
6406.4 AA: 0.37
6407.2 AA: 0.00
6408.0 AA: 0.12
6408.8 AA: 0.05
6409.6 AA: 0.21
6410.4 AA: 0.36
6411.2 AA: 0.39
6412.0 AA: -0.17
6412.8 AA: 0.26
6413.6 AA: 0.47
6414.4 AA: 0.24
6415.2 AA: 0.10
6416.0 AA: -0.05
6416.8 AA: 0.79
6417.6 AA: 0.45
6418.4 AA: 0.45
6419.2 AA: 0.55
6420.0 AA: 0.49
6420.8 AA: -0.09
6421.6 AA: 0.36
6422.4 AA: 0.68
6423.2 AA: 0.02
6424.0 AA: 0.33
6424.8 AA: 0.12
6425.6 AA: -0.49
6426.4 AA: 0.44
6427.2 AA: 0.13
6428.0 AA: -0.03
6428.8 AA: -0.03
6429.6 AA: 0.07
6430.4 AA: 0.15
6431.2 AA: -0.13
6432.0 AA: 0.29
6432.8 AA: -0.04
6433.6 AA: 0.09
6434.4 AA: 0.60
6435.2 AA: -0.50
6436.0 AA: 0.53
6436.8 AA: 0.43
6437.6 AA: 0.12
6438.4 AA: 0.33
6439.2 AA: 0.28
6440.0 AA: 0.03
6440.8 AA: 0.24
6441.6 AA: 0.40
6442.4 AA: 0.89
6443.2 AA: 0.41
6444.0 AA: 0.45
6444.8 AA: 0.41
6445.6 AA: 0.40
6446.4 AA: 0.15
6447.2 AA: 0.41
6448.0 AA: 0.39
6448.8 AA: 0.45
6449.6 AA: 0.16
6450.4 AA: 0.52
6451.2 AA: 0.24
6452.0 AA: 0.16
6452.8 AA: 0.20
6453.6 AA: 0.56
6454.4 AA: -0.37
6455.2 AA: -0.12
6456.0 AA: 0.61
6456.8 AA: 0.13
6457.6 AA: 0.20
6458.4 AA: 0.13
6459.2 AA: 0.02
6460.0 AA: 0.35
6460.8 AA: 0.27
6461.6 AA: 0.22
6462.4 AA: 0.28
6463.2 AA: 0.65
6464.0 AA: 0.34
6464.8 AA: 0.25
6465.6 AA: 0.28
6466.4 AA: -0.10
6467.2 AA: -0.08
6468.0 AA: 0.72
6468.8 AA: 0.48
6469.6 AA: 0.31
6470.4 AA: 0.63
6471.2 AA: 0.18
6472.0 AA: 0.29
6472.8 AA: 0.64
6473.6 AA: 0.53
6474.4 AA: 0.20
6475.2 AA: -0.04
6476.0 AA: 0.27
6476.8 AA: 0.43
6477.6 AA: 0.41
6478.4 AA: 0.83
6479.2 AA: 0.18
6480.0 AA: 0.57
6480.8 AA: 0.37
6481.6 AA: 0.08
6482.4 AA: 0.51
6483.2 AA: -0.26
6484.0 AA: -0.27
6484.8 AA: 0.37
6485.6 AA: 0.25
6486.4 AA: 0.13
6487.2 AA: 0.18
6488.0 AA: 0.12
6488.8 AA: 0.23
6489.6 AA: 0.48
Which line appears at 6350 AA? H-gamma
